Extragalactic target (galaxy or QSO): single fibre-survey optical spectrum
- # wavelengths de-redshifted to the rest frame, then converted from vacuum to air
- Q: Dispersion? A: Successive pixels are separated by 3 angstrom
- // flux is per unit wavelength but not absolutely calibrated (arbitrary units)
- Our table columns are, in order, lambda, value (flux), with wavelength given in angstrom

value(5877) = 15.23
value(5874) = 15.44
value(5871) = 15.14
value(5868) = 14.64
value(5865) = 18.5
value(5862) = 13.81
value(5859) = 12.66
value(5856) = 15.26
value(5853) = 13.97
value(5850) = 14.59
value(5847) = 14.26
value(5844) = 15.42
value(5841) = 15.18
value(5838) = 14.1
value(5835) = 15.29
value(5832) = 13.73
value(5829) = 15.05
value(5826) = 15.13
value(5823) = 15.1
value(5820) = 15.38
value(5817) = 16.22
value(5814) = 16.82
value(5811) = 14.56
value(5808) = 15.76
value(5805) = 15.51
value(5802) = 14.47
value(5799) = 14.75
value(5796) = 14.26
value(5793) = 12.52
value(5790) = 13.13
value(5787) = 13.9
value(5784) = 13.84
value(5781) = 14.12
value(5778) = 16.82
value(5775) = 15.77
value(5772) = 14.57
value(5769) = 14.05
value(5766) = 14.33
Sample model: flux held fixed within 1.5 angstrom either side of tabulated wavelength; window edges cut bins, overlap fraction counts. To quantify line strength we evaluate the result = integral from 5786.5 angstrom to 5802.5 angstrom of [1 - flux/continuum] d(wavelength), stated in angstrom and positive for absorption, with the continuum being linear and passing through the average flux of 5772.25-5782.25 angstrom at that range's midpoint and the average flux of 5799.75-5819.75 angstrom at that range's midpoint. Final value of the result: 1.8 angstrom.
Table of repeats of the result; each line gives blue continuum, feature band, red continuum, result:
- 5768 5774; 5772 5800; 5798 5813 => 0.7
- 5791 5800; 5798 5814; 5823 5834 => -1.3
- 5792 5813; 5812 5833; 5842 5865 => -1.1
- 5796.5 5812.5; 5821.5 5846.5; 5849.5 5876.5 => 0.1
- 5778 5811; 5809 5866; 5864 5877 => 0.6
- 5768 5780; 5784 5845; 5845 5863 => -0.3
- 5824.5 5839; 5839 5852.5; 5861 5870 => 0.3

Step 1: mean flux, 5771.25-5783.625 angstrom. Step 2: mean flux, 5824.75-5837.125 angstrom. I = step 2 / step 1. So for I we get 0.97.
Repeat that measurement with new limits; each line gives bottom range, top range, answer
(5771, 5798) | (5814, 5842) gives 1.05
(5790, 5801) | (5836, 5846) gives 1.08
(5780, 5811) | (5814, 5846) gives 1.06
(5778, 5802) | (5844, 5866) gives 1.05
